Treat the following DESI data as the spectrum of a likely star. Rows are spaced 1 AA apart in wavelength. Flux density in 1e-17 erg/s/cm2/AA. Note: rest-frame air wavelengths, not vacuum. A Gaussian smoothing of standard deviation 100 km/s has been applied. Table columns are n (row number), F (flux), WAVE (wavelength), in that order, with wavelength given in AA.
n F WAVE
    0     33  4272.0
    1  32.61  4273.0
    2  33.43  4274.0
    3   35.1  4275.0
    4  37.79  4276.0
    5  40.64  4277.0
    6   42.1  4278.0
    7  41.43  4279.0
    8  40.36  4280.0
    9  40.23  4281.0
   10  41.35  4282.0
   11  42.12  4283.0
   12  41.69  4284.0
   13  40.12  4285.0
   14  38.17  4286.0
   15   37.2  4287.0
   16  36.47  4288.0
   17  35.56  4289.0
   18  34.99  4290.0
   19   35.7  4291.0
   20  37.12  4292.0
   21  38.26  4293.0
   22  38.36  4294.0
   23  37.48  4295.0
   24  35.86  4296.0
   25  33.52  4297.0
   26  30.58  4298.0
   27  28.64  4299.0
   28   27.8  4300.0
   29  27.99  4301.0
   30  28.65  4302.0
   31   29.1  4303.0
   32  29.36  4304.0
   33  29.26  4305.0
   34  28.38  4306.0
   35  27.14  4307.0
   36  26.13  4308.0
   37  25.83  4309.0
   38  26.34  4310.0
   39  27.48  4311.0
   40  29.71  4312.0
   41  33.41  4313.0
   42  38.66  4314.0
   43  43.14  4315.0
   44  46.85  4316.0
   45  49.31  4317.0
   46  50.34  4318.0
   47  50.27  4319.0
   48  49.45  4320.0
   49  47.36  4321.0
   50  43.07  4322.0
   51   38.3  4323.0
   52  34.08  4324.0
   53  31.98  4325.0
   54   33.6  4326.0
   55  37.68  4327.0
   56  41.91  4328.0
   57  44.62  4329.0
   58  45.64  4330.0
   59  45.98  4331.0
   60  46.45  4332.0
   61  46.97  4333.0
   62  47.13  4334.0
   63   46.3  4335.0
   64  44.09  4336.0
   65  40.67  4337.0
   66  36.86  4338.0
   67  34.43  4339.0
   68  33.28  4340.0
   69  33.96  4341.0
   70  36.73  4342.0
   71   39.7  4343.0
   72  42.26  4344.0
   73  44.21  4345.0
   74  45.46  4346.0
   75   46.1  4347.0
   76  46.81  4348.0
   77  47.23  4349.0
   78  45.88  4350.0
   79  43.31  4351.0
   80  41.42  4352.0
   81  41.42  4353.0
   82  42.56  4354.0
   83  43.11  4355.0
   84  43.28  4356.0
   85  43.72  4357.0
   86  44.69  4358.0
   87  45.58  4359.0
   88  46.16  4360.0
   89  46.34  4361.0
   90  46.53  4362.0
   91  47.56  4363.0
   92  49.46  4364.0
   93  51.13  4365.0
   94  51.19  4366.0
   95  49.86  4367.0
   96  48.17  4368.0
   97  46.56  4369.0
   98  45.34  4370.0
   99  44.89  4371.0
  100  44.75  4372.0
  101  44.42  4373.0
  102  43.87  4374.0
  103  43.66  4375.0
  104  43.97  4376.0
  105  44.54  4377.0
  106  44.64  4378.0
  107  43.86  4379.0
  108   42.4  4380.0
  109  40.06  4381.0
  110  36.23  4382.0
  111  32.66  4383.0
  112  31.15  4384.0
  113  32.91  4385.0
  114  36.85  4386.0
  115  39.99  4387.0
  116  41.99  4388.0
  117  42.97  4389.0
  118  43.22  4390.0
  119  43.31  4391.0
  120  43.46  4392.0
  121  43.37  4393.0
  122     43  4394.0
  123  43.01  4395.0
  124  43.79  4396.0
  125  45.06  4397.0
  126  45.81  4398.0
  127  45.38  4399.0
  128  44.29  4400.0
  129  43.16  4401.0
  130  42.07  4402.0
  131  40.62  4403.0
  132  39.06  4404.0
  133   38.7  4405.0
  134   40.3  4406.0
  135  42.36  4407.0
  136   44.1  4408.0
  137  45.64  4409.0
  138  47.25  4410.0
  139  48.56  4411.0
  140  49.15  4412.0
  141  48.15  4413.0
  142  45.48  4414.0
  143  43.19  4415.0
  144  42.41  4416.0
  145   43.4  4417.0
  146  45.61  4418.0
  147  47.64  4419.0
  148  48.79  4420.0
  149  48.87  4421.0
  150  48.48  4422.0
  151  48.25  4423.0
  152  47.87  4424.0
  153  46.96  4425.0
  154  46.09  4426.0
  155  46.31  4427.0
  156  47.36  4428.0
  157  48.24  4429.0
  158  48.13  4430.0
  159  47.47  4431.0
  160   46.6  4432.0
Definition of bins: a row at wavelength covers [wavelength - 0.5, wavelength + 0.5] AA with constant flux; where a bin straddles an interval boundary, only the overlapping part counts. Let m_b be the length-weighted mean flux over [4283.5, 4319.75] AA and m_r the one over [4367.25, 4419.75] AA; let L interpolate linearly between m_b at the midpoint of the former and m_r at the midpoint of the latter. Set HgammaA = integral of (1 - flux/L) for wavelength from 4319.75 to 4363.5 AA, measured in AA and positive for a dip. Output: -4.6 AA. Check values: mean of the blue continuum 35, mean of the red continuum 43.1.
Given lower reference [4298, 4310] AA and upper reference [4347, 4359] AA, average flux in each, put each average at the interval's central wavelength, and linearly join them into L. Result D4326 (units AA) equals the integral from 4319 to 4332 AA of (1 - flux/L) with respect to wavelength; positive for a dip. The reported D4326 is -2.5 AA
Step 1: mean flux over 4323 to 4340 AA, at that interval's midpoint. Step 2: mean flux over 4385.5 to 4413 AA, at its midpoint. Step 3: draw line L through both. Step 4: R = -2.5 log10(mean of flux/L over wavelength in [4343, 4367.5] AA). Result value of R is -0.09 mag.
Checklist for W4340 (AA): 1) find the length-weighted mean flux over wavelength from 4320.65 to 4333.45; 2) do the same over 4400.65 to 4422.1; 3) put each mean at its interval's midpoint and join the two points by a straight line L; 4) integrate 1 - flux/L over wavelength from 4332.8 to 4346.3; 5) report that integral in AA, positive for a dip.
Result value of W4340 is 0.36 AA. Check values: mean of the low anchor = 41.3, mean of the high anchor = 44.6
